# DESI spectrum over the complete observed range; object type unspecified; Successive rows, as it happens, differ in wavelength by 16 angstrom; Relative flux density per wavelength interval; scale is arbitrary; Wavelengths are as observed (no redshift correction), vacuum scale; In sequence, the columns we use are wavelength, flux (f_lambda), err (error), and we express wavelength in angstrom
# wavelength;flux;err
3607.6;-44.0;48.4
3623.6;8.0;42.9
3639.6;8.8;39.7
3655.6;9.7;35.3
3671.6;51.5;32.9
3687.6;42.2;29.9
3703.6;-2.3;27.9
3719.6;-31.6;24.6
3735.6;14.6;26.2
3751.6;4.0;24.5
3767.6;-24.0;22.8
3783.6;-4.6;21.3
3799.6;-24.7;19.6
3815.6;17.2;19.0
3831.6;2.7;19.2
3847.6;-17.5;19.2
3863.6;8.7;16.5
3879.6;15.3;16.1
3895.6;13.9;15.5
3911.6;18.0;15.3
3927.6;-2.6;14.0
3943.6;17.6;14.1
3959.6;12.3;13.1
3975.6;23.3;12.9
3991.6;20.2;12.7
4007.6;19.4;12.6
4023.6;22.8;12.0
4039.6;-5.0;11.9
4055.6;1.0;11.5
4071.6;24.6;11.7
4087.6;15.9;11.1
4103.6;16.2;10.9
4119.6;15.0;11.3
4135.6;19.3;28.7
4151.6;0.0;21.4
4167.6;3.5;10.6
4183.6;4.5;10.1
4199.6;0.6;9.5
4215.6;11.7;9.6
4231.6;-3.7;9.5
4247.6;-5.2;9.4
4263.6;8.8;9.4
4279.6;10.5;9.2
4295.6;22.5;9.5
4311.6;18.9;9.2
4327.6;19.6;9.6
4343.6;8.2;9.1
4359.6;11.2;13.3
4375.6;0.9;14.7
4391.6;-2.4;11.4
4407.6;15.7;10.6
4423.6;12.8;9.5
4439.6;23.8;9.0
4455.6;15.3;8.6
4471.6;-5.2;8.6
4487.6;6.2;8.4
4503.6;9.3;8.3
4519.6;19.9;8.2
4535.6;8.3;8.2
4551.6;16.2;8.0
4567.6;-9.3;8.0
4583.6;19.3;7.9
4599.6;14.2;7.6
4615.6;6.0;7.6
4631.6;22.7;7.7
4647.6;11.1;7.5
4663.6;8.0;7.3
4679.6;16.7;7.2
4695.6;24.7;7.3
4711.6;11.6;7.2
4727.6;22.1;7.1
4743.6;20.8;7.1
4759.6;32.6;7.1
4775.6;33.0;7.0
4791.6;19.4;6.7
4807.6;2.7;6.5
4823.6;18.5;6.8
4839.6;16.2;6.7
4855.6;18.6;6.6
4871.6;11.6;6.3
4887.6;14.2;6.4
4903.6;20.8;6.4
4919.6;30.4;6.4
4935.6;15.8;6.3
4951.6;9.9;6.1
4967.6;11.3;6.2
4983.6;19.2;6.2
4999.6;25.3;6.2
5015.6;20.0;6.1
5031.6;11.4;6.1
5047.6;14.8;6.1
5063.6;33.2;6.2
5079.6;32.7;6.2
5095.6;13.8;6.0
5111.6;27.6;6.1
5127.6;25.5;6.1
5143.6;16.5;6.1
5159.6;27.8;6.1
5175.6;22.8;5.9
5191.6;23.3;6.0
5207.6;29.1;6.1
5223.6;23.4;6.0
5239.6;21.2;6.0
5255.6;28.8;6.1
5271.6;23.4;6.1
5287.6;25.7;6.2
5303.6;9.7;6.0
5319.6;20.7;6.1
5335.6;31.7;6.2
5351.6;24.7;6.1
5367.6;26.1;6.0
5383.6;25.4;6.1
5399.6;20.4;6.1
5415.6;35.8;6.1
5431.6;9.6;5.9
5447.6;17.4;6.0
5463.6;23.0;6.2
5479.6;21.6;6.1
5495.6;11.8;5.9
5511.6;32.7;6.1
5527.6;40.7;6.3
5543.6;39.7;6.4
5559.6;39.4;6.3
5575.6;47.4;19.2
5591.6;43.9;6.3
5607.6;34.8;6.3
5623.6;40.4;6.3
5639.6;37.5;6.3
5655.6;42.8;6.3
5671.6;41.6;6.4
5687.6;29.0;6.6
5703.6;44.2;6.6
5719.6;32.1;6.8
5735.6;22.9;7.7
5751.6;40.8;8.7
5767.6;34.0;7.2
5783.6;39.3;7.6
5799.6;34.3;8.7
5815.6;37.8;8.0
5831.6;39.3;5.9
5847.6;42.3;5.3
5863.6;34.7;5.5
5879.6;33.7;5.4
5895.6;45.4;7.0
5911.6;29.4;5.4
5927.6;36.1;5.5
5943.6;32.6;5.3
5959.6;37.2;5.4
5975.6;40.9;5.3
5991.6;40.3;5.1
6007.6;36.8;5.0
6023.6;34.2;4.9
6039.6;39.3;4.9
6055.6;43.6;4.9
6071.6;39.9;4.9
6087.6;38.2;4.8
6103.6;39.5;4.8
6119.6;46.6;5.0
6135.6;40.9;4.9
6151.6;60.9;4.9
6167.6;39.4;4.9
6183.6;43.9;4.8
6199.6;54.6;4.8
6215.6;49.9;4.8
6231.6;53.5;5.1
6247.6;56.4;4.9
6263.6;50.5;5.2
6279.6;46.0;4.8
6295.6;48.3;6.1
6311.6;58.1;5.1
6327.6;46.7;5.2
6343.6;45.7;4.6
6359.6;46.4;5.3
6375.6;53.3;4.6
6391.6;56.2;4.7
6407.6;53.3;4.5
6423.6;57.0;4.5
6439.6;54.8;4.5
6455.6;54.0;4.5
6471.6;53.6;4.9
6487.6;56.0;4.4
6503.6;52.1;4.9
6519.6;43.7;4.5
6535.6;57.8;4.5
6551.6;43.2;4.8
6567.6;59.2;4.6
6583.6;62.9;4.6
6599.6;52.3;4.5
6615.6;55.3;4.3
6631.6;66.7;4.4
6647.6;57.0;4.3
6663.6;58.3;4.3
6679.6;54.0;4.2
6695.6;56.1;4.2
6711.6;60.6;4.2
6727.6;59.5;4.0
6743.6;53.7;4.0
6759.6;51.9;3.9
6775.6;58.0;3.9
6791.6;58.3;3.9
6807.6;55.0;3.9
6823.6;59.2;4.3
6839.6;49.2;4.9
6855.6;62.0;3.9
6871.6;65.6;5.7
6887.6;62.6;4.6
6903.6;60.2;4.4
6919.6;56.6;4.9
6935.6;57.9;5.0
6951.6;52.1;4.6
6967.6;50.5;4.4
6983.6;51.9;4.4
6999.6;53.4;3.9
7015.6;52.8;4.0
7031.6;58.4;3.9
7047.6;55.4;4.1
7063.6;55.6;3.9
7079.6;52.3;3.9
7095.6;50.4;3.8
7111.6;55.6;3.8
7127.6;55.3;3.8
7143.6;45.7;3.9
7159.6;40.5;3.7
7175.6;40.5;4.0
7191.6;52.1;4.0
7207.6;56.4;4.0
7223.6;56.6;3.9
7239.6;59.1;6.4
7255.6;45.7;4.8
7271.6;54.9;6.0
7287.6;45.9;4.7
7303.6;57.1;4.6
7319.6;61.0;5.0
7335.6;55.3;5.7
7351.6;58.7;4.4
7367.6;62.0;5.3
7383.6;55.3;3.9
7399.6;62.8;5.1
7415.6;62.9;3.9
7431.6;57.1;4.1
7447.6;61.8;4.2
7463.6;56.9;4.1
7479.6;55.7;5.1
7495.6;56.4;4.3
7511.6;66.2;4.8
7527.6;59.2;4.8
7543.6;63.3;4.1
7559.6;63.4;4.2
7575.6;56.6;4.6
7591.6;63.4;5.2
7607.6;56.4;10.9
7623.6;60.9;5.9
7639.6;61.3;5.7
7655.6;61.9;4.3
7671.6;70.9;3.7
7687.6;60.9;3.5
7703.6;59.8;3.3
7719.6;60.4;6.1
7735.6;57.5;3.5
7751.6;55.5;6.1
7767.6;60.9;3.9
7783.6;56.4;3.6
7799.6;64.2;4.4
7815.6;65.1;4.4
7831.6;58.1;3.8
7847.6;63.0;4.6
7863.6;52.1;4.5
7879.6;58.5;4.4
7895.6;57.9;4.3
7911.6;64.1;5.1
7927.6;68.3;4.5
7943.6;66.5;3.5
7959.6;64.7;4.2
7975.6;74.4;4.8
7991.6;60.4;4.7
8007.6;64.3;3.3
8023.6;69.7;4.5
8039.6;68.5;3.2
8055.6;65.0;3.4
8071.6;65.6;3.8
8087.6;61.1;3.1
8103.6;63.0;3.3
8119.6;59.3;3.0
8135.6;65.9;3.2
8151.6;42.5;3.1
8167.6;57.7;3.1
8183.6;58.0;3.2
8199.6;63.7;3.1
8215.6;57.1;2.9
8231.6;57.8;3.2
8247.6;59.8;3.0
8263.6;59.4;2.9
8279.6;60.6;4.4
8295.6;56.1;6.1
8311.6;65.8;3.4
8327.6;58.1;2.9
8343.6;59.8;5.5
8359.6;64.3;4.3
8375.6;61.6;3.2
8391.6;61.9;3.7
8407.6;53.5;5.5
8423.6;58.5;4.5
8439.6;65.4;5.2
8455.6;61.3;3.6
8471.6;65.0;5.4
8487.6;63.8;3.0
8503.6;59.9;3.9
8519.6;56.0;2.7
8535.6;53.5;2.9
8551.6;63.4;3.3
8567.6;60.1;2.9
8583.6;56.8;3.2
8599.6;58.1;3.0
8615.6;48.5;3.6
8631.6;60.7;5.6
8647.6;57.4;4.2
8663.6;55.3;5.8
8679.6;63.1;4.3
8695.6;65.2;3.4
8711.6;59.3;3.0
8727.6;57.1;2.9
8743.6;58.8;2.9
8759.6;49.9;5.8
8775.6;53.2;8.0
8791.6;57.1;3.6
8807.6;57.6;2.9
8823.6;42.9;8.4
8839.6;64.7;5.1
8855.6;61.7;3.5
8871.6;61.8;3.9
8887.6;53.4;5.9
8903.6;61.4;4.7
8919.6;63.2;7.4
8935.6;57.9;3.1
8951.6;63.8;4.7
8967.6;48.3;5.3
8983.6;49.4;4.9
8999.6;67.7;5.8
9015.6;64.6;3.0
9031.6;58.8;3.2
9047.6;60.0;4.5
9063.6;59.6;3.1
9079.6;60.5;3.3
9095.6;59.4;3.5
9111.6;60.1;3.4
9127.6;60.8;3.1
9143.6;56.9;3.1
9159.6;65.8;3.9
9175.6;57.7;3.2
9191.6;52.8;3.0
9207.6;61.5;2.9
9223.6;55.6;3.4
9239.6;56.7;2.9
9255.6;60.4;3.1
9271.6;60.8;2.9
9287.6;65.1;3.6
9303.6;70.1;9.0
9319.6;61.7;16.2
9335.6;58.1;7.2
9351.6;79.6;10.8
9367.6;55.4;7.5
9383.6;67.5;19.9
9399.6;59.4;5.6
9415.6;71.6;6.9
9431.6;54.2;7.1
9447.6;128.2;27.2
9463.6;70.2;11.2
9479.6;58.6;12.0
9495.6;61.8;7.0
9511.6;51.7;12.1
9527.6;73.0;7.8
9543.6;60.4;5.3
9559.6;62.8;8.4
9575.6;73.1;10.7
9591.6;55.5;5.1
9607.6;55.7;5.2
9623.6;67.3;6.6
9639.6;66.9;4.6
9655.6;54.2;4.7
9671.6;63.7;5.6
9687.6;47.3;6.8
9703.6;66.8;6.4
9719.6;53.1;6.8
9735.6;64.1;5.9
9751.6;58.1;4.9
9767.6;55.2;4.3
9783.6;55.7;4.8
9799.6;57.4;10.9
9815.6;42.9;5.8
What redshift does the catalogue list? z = 0.38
